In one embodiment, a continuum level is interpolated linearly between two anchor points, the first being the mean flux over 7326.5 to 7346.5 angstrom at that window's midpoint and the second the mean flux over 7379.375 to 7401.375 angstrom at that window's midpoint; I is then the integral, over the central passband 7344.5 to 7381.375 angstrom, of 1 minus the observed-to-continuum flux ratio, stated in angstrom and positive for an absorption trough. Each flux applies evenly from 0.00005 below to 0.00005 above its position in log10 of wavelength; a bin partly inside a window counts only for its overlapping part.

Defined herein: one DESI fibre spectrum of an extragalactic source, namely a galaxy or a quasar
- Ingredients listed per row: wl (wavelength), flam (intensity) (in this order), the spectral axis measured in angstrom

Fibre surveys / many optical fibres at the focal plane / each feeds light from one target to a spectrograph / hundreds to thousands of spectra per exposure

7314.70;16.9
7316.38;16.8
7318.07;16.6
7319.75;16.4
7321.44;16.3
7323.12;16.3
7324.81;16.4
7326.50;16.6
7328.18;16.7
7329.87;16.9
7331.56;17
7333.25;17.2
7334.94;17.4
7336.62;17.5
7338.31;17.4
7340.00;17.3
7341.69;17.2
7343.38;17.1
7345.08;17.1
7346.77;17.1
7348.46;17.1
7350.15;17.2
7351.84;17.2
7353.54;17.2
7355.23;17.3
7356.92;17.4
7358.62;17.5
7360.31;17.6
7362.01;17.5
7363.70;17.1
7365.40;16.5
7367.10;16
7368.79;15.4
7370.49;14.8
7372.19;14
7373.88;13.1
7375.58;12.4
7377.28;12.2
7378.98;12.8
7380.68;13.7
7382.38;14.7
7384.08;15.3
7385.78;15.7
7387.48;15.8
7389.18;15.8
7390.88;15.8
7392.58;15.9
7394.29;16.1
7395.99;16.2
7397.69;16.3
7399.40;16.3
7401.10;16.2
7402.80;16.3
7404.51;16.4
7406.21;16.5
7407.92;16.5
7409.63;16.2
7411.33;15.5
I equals 1.3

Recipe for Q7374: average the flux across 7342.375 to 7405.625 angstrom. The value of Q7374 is 15.9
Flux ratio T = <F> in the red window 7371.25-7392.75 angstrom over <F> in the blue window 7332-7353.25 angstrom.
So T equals 0.8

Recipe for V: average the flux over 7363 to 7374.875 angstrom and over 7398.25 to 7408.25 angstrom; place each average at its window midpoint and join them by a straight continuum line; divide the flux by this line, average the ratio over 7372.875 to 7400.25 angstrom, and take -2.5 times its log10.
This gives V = 0.07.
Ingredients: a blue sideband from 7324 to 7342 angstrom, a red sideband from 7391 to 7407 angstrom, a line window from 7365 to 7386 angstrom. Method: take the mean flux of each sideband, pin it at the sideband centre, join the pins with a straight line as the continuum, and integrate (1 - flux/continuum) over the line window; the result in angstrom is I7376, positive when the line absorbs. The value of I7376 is 2.9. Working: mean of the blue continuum 17.1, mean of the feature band 14.3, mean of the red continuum 16.2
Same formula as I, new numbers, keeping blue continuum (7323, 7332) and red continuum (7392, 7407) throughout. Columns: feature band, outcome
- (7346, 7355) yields -0.4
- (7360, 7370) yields -0.1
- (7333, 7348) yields -0.6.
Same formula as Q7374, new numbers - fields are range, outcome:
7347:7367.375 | 17.2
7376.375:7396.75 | 15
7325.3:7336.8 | 17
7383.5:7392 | 15.7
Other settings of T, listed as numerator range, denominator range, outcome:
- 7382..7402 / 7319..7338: 0.94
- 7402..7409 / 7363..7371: 1.03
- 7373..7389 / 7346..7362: 0.81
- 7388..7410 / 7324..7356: 0.95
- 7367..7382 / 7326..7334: 0.81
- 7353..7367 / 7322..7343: 1.01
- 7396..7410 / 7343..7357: 0.95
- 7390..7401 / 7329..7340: 0.93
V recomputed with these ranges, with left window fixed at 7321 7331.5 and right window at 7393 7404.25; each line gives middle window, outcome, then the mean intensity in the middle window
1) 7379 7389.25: 0.09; 14.9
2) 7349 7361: -0.06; 17.3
